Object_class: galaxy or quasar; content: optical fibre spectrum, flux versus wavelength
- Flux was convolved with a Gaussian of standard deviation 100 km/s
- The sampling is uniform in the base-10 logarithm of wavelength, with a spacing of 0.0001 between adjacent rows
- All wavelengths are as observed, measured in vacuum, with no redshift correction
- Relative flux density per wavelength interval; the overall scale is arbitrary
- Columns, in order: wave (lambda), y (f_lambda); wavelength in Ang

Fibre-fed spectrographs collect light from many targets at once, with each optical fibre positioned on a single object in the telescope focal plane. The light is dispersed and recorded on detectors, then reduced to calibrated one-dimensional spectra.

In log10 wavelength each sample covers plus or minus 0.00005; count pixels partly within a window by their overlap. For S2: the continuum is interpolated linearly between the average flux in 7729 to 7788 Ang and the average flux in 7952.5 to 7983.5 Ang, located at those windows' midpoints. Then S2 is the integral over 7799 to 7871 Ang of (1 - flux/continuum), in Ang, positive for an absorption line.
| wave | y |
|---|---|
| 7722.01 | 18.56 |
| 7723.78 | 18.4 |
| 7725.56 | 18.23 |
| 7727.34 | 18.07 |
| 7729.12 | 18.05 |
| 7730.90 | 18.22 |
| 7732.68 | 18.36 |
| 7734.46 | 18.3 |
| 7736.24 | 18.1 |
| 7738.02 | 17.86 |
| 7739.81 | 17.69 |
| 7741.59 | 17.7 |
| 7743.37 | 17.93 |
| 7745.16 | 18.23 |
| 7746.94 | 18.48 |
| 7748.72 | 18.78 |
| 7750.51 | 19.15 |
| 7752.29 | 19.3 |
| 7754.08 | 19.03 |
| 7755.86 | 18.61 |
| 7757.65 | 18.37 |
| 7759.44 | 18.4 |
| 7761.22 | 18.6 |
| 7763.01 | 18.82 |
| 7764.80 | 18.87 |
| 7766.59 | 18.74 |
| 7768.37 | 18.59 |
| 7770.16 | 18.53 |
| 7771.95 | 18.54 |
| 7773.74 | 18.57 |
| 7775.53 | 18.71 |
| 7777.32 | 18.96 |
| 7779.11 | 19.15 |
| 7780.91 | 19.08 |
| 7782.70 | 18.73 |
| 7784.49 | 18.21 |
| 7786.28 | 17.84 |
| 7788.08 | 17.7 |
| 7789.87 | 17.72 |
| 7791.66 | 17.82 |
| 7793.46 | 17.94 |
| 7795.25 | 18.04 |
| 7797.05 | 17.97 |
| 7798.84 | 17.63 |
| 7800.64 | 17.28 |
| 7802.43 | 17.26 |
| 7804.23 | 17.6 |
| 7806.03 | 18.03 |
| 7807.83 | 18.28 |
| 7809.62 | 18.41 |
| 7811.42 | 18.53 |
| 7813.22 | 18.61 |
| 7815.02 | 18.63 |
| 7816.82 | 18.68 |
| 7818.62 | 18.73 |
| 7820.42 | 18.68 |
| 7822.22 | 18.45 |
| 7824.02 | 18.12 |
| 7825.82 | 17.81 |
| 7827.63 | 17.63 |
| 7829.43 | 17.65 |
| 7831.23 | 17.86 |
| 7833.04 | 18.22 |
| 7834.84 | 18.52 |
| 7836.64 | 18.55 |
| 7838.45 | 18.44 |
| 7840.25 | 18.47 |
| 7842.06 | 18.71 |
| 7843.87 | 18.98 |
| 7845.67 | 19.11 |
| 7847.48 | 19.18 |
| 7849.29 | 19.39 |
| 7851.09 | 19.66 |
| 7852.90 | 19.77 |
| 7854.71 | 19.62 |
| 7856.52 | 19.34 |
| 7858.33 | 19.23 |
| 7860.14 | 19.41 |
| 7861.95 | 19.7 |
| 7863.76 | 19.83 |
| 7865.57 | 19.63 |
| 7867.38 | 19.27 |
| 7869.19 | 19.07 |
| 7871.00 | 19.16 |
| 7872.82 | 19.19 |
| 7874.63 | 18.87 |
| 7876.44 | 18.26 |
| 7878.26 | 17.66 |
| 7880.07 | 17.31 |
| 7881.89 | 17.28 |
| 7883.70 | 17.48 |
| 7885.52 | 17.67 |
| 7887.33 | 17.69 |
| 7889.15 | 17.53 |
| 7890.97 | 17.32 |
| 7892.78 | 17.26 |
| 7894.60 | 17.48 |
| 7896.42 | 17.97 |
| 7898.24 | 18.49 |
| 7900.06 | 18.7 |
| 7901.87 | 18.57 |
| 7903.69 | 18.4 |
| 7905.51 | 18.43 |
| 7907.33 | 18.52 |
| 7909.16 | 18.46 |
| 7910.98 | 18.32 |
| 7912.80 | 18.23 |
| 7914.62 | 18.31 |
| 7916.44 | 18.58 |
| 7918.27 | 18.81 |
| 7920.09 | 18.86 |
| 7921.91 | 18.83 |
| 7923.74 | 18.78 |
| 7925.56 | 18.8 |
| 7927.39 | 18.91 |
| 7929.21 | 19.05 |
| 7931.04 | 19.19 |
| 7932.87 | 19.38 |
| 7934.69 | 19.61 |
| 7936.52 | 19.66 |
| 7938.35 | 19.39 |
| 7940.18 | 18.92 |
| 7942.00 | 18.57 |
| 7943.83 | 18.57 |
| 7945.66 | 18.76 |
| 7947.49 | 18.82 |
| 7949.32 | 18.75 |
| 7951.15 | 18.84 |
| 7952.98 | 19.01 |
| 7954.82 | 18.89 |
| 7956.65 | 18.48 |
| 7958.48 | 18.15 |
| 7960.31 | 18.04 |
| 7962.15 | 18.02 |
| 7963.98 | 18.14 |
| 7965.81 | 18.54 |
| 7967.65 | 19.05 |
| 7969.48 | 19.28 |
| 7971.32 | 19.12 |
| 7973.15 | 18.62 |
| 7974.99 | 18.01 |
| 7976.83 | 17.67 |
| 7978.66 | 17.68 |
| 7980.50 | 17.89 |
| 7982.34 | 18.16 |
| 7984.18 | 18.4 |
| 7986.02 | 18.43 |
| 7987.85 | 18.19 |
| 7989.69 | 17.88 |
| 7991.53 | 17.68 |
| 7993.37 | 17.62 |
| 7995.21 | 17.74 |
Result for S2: -0.86 Ang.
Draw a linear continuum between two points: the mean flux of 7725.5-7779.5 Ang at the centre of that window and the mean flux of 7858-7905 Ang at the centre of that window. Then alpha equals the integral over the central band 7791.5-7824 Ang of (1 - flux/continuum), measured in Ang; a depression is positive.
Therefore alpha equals 0.52 Ang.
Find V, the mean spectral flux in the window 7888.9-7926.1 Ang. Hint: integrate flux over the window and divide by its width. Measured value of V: 18.3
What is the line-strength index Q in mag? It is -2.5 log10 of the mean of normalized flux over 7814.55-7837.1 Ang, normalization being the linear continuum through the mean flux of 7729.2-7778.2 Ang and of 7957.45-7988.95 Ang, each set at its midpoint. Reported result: 0.01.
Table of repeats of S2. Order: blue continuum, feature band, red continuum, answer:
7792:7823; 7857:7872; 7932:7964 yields -0.81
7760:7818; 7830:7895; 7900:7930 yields -0.43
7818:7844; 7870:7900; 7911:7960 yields 1.02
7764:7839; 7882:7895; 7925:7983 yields 0.72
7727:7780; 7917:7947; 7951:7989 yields -0.95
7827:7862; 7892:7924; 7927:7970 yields 0.78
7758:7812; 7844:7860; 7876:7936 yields -0.95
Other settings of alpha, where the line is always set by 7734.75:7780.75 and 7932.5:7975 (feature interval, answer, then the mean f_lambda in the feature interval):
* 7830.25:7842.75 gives 0.2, 18.4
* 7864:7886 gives 0.3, 18.5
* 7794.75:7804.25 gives 0.5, 17.6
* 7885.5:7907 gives 0.8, 18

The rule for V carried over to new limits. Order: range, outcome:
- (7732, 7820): 18.4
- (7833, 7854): 19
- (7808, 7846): 18.4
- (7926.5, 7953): 19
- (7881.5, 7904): 17.8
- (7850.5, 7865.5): 19.6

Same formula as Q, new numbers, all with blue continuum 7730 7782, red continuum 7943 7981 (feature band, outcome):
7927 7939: -0.05 mag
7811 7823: -0.01 mag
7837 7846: -0.01 mag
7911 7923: 0.00 mag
